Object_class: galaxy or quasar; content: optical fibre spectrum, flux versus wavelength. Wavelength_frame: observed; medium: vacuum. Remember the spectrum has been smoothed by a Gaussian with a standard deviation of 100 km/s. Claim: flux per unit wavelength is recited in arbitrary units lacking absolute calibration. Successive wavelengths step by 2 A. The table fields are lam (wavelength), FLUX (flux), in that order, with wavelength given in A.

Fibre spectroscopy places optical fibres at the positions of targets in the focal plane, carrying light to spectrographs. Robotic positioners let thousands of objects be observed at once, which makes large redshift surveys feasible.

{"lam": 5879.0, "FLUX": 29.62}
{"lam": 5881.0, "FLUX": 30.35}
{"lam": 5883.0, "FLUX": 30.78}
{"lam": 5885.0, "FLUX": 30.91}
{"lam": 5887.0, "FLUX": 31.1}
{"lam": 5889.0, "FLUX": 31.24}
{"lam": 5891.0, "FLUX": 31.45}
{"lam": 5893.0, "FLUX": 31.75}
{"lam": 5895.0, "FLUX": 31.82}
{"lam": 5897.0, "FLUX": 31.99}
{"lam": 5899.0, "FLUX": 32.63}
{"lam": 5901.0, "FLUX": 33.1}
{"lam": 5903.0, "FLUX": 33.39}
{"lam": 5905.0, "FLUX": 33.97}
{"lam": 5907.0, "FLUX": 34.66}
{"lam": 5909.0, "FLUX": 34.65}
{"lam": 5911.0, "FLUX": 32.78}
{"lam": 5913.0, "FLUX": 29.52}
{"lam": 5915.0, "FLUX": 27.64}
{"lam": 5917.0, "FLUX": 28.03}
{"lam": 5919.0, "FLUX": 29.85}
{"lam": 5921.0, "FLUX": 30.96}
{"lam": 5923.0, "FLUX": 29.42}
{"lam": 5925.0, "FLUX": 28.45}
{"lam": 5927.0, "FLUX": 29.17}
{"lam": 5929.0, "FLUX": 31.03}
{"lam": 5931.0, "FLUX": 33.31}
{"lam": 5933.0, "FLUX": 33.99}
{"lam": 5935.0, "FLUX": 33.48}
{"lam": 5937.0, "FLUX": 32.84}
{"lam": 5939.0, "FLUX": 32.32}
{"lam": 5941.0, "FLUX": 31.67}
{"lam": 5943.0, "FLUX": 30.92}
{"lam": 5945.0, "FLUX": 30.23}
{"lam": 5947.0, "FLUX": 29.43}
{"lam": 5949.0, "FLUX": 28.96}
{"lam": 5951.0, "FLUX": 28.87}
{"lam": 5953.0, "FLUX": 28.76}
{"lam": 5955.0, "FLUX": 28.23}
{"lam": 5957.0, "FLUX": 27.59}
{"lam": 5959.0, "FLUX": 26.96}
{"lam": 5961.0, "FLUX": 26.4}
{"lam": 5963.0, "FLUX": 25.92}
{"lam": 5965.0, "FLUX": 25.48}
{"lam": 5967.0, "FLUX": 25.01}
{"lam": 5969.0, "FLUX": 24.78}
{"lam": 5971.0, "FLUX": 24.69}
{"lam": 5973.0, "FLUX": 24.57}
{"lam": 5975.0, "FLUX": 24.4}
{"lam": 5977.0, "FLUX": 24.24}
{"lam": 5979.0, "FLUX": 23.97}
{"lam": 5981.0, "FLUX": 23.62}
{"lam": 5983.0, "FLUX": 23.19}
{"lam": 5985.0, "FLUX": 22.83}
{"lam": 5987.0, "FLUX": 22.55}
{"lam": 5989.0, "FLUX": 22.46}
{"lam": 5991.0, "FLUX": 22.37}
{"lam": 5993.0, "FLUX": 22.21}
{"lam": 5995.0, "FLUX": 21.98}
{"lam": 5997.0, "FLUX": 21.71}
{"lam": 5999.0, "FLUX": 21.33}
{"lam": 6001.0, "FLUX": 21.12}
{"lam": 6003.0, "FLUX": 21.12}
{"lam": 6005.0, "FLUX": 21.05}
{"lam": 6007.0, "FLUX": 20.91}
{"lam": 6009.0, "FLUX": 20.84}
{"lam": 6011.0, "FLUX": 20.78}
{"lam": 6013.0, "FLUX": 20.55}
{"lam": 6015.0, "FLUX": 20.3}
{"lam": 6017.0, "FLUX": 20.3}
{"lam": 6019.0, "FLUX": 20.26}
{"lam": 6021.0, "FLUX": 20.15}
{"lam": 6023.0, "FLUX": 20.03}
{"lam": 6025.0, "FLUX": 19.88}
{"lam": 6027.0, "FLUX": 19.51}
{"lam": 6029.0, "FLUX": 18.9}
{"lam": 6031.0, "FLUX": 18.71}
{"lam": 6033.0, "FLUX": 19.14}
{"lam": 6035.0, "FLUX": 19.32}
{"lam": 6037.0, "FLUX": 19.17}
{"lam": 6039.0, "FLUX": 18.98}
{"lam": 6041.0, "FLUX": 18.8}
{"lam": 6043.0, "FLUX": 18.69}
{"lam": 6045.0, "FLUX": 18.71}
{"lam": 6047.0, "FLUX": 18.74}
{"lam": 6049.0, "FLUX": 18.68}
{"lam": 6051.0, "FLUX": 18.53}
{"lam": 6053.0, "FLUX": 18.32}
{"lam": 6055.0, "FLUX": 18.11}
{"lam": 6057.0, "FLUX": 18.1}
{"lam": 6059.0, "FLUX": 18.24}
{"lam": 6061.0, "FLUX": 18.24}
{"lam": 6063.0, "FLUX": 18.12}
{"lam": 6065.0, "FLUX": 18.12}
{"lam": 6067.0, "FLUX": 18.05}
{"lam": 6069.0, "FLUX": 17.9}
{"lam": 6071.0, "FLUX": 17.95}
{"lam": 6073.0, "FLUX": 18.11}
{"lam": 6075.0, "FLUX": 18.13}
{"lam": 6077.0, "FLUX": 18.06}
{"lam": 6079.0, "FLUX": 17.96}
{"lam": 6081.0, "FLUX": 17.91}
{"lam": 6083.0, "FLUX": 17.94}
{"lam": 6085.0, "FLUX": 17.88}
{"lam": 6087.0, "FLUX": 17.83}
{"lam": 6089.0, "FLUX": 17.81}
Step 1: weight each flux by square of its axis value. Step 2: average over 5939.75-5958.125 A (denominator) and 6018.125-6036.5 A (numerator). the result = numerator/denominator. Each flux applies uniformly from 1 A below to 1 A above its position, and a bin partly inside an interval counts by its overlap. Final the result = 0.7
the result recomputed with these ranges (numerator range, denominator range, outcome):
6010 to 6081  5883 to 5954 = 0.63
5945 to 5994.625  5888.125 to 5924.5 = 0.82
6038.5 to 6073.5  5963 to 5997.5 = 0.80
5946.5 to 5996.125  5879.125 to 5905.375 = 0.81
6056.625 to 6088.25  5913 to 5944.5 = 0.61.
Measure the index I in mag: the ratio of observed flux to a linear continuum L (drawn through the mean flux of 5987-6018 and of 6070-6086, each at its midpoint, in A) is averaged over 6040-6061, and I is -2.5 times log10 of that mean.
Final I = 0.04 mag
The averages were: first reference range 21.3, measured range 18.5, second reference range 18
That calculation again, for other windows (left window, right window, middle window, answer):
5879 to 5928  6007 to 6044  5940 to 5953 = -0.11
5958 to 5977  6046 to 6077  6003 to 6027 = 0.07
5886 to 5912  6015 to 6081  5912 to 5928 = 0.06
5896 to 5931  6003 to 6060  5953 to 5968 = 0.00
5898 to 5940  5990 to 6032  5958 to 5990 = 0.03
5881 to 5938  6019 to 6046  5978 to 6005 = 0.05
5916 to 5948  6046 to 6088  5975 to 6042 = 0.13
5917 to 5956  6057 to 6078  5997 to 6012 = 0.15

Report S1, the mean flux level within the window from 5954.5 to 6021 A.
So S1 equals 23.1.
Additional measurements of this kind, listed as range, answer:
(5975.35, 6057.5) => 20.5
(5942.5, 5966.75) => 28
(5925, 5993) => 27.3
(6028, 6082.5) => 18.4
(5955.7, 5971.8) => 25.9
